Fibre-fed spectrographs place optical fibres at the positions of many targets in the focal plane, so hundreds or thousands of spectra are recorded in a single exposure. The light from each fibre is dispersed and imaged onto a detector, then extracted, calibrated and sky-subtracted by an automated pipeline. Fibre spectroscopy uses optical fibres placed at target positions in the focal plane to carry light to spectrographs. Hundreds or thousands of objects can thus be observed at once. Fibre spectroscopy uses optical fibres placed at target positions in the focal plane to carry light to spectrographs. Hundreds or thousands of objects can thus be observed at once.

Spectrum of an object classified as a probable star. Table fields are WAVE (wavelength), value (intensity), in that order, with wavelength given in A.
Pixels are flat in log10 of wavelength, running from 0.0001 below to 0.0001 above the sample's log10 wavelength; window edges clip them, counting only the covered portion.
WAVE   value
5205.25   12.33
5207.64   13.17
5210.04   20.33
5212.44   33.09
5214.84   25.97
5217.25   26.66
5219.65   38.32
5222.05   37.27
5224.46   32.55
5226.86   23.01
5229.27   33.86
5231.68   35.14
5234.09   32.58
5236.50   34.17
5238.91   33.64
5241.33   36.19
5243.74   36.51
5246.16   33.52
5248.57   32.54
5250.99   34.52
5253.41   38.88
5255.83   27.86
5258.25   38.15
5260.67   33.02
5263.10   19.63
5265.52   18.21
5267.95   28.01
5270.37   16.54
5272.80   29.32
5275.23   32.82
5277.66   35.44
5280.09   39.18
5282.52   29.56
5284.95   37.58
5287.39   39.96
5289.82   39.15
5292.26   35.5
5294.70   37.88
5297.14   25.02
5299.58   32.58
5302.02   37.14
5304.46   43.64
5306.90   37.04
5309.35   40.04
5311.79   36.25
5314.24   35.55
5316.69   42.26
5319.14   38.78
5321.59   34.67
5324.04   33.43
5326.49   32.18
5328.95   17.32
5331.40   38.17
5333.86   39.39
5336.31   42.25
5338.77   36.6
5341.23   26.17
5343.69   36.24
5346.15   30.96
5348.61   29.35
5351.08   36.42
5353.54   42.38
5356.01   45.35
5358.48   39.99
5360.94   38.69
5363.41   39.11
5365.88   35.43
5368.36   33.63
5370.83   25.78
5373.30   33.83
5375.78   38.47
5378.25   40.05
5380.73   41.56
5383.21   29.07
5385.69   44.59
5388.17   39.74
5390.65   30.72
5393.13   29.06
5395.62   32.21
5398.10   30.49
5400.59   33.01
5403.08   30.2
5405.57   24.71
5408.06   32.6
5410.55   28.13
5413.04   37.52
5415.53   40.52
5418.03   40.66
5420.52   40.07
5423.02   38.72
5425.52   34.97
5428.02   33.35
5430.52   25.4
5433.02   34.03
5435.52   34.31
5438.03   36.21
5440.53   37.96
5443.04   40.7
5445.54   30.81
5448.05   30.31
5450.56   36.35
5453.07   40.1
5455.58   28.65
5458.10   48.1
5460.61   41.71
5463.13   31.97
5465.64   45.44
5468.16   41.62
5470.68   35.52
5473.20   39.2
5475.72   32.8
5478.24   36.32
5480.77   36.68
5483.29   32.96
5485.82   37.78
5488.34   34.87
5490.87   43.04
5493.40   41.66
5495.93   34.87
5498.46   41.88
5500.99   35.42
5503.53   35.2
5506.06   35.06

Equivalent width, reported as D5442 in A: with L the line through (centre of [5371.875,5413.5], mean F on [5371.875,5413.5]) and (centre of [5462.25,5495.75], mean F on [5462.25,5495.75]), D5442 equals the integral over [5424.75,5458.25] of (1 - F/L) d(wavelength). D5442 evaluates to 1.23 A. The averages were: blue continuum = 33.8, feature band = 34.7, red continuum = 37.7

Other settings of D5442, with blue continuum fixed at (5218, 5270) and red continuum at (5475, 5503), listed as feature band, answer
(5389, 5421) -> 2.2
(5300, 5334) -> -2.5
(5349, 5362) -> -2.1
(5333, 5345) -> -0.7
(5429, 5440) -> 1.0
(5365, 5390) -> -0.9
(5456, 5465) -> -0.8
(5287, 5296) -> -1.3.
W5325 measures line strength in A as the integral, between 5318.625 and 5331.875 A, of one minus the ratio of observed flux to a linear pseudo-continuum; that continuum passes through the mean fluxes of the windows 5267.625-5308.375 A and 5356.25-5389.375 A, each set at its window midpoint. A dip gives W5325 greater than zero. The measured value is 1.4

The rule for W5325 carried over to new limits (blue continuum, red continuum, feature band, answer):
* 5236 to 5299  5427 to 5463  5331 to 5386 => -4.12 A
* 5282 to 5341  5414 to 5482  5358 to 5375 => 0.52 A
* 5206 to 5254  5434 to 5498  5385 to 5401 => 0.65 A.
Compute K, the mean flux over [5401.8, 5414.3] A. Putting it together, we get 30.7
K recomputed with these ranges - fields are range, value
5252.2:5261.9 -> 34.4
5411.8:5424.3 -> 39.5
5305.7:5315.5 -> 37.2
